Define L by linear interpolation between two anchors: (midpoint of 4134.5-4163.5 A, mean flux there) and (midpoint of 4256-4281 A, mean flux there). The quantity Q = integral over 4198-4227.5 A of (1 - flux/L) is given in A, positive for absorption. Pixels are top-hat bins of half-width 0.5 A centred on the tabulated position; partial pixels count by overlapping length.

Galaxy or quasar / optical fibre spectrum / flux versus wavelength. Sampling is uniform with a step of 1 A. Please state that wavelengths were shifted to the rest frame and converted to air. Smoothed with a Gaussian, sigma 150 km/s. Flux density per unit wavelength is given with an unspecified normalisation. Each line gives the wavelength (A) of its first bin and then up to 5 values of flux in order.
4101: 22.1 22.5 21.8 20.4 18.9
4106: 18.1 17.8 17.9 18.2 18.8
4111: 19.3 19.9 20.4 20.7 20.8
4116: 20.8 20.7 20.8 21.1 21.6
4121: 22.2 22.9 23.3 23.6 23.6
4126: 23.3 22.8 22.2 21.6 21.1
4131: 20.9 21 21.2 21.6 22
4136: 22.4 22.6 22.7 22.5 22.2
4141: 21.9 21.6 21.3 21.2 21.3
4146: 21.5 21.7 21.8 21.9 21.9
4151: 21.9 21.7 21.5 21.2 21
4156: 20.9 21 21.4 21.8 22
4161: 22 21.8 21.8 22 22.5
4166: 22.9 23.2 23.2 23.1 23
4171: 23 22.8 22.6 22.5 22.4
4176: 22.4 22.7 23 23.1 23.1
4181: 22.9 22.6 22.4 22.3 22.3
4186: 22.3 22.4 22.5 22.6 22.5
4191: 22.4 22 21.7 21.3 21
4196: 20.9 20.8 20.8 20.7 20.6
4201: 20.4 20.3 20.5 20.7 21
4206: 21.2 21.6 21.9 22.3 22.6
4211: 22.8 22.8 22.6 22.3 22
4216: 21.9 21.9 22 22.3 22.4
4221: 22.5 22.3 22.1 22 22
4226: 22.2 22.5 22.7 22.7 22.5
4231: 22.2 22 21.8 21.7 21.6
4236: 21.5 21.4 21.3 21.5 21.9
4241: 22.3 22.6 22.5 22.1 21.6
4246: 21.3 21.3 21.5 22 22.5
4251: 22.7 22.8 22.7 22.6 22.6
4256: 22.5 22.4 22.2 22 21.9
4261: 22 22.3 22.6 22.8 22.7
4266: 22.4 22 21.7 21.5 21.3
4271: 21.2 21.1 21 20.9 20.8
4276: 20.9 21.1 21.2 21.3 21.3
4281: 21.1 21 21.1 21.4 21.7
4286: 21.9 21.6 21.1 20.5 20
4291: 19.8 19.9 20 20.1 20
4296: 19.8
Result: -0.10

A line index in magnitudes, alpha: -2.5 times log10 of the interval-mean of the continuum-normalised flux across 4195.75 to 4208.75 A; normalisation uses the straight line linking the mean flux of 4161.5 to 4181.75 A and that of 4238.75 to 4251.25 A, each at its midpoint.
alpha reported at 0.07 mag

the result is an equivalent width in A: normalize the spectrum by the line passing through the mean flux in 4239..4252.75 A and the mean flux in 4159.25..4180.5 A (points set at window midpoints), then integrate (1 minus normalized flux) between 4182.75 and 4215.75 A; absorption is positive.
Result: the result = 1.0 A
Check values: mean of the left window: 22.6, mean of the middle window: 21.7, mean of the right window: 22.1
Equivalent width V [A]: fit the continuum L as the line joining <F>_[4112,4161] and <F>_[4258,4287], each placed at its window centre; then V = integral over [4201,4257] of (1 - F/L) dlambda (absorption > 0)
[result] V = -0.98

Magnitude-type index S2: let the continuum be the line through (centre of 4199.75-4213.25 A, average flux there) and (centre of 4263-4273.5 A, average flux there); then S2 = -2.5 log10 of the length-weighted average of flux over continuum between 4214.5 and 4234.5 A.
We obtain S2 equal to -0.03 mag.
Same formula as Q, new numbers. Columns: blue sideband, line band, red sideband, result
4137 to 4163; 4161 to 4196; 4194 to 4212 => -1.6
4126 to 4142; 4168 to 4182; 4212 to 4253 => -0.5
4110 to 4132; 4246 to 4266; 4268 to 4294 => -1.2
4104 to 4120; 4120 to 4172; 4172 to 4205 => -3.5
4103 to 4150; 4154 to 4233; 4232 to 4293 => -2.3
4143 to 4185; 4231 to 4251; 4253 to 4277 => 0.1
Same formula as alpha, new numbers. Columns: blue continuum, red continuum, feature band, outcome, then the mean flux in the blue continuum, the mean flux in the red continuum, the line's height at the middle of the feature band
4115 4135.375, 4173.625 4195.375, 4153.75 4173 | 0.00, 21.9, 22.4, 22.2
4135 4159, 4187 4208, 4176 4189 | -0.06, 21.7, 21.3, 21.4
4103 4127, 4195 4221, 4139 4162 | -0.03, 20.7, 21.6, 21.1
